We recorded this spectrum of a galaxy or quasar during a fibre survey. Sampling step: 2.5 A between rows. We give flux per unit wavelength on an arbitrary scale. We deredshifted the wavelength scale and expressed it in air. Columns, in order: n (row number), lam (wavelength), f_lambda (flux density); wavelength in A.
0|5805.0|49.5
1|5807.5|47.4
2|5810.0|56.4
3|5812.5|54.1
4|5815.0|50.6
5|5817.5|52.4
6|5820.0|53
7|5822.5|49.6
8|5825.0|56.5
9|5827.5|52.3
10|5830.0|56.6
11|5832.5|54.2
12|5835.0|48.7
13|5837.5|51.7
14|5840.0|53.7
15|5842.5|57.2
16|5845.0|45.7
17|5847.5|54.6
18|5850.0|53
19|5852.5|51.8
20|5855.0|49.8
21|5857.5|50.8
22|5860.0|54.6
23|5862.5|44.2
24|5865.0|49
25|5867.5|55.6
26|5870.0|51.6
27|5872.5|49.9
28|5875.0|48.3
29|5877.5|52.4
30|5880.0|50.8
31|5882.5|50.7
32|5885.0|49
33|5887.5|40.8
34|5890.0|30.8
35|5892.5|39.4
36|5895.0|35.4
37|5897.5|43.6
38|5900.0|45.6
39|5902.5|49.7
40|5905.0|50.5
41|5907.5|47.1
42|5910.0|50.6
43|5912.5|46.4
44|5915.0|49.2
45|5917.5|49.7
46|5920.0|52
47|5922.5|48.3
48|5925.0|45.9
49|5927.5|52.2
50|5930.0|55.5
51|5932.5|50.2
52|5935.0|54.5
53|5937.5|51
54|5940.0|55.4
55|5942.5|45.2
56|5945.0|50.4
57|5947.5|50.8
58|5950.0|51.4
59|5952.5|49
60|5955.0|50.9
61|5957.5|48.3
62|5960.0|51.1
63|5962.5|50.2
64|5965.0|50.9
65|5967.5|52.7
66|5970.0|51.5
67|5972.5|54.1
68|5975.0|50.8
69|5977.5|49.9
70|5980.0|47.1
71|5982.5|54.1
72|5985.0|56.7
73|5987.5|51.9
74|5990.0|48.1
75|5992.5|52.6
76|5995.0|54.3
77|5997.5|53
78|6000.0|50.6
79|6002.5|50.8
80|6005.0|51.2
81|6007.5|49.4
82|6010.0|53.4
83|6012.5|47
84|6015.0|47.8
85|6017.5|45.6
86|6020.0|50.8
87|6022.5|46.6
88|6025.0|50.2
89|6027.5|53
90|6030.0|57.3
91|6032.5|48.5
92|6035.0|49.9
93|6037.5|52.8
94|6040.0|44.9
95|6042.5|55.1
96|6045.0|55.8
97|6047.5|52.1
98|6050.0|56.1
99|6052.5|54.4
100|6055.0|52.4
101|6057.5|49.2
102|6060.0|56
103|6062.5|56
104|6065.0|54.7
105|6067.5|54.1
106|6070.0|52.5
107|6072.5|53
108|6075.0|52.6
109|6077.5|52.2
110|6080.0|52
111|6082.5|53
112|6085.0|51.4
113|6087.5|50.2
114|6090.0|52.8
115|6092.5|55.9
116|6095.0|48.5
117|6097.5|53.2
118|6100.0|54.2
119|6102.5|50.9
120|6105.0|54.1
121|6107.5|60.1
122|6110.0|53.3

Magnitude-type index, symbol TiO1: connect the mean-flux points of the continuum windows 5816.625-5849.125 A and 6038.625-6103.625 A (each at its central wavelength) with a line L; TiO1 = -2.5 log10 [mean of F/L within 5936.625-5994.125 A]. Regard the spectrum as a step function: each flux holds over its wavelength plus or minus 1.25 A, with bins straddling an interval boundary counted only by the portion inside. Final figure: 0.04 mag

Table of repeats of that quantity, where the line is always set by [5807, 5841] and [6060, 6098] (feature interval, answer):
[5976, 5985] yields 0.03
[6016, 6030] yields 0.06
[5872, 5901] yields 0.18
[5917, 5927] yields 0.08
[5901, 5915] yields 0.09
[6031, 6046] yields 0.04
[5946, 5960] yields 0.06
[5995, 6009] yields 0.03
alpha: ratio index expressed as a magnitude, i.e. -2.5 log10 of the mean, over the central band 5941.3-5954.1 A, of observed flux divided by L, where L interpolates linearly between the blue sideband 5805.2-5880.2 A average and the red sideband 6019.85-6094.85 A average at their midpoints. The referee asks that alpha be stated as 0.059 mag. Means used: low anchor 51.9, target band 49.4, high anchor 52.5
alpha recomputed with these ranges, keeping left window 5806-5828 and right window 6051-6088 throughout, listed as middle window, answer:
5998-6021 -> 0.067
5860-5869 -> 0.046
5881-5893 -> 0.232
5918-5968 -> 0.041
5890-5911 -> 0.187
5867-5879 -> 0.027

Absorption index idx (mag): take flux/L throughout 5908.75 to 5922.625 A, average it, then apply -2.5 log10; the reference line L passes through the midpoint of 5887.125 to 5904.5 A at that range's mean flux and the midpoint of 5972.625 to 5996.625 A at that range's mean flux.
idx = -0.137 mag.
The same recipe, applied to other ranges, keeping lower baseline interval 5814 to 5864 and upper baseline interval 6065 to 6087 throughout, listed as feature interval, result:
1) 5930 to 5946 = 0.02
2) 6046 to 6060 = -0.01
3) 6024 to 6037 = 0.01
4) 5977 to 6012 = 0.02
